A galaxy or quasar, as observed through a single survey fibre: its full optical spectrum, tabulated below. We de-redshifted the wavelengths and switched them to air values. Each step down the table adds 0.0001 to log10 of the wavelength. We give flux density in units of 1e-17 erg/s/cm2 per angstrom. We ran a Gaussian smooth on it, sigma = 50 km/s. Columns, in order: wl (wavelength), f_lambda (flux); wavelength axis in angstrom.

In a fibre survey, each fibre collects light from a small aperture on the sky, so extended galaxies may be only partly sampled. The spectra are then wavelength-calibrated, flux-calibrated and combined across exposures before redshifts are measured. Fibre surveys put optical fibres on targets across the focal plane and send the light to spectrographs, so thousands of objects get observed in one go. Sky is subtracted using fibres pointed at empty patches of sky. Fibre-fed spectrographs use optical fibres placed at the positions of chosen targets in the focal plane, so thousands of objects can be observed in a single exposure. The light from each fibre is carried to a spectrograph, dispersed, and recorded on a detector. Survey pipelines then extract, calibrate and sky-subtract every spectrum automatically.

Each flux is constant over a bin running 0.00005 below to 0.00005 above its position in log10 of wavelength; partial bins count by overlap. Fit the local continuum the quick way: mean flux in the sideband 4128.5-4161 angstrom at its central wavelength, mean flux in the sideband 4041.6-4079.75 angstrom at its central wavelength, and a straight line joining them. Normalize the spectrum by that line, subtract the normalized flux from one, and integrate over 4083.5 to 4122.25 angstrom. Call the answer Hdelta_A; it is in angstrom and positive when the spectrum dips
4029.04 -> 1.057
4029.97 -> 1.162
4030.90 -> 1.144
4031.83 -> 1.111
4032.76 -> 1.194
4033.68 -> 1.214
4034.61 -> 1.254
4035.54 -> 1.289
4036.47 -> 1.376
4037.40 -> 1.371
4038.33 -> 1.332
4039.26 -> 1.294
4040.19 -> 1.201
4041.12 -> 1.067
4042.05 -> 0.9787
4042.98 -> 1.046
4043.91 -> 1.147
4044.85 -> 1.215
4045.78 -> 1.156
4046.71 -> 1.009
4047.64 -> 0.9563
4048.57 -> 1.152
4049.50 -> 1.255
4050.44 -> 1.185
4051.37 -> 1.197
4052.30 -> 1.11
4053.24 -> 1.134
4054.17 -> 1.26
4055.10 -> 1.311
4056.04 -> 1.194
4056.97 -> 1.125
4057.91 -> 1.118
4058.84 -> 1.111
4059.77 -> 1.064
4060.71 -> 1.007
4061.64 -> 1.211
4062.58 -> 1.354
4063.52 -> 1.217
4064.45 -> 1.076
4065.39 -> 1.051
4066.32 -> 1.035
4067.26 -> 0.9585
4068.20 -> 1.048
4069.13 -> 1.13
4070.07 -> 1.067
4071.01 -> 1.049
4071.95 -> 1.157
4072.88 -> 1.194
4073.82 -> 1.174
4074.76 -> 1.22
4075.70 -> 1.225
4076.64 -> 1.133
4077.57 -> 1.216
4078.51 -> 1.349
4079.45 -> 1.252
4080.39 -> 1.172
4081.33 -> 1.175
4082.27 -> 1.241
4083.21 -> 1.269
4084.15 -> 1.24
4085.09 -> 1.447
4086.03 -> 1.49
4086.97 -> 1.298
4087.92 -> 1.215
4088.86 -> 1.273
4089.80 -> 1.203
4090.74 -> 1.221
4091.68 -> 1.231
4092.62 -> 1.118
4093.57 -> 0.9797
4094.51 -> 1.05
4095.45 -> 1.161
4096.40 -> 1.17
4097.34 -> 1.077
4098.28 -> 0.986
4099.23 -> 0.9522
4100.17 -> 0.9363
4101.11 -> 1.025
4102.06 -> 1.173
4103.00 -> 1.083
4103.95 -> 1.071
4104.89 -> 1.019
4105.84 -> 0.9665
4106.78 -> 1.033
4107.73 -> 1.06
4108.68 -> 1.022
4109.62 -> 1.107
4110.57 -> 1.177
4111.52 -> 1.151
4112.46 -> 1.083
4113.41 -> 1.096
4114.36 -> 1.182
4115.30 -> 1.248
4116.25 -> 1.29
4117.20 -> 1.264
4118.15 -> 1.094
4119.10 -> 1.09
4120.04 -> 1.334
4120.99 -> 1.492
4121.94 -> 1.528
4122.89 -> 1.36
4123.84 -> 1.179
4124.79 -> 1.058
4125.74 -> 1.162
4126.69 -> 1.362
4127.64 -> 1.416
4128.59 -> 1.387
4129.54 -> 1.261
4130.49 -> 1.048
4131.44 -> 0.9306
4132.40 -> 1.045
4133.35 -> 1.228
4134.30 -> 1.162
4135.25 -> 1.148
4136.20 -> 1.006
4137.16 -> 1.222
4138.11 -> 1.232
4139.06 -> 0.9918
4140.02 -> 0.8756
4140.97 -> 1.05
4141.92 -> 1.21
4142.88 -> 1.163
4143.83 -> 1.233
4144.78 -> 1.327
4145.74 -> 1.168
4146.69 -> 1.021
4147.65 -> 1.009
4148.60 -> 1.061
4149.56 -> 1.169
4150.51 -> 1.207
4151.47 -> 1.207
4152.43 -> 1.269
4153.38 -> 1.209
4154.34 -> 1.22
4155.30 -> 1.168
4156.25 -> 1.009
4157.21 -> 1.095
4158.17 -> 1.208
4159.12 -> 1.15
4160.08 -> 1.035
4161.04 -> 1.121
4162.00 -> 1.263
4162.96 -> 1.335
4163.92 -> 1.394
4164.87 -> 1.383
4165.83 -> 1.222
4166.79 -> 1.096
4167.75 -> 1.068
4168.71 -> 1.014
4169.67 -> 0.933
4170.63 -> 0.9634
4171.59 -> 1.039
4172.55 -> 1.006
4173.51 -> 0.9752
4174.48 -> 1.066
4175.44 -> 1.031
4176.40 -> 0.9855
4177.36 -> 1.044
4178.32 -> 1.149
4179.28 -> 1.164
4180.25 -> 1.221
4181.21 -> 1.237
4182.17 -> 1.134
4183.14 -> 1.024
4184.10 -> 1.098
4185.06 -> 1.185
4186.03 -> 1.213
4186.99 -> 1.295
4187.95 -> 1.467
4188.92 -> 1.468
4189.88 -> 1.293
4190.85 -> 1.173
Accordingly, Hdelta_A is -0.74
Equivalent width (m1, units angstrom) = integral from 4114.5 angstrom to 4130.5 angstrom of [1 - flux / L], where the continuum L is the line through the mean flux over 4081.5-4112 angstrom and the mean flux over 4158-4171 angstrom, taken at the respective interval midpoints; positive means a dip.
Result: -1.8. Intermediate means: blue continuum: 1.14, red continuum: 1.16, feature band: 1.27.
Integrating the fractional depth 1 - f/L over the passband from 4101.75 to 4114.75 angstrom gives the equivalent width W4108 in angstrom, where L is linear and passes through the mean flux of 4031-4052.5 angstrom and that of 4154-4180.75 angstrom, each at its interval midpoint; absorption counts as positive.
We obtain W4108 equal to 0.7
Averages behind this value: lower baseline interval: 1.18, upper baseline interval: 1.12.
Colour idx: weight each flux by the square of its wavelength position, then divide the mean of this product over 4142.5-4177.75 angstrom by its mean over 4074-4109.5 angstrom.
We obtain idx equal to 1.0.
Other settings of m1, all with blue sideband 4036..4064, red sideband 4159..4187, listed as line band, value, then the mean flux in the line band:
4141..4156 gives -0.5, 1.17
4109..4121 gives -0.4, 1.19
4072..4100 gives -0.9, 1.19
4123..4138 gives -0.5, 1.18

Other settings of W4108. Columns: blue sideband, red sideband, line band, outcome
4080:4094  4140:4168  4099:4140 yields 1.76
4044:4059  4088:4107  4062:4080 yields -0.41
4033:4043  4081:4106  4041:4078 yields 2.01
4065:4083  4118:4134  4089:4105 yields 1.32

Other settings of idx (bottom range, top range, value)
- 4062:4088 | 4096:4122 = 0.96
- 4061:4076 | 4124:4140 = 1.05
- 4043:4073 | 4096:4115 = 0.97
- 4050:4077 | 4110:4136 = 1.09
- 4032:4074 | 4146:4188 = 1.04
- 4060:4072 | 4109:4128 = 1.15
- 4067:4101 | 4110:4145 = 1.04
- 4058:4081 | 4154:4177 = 1.02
